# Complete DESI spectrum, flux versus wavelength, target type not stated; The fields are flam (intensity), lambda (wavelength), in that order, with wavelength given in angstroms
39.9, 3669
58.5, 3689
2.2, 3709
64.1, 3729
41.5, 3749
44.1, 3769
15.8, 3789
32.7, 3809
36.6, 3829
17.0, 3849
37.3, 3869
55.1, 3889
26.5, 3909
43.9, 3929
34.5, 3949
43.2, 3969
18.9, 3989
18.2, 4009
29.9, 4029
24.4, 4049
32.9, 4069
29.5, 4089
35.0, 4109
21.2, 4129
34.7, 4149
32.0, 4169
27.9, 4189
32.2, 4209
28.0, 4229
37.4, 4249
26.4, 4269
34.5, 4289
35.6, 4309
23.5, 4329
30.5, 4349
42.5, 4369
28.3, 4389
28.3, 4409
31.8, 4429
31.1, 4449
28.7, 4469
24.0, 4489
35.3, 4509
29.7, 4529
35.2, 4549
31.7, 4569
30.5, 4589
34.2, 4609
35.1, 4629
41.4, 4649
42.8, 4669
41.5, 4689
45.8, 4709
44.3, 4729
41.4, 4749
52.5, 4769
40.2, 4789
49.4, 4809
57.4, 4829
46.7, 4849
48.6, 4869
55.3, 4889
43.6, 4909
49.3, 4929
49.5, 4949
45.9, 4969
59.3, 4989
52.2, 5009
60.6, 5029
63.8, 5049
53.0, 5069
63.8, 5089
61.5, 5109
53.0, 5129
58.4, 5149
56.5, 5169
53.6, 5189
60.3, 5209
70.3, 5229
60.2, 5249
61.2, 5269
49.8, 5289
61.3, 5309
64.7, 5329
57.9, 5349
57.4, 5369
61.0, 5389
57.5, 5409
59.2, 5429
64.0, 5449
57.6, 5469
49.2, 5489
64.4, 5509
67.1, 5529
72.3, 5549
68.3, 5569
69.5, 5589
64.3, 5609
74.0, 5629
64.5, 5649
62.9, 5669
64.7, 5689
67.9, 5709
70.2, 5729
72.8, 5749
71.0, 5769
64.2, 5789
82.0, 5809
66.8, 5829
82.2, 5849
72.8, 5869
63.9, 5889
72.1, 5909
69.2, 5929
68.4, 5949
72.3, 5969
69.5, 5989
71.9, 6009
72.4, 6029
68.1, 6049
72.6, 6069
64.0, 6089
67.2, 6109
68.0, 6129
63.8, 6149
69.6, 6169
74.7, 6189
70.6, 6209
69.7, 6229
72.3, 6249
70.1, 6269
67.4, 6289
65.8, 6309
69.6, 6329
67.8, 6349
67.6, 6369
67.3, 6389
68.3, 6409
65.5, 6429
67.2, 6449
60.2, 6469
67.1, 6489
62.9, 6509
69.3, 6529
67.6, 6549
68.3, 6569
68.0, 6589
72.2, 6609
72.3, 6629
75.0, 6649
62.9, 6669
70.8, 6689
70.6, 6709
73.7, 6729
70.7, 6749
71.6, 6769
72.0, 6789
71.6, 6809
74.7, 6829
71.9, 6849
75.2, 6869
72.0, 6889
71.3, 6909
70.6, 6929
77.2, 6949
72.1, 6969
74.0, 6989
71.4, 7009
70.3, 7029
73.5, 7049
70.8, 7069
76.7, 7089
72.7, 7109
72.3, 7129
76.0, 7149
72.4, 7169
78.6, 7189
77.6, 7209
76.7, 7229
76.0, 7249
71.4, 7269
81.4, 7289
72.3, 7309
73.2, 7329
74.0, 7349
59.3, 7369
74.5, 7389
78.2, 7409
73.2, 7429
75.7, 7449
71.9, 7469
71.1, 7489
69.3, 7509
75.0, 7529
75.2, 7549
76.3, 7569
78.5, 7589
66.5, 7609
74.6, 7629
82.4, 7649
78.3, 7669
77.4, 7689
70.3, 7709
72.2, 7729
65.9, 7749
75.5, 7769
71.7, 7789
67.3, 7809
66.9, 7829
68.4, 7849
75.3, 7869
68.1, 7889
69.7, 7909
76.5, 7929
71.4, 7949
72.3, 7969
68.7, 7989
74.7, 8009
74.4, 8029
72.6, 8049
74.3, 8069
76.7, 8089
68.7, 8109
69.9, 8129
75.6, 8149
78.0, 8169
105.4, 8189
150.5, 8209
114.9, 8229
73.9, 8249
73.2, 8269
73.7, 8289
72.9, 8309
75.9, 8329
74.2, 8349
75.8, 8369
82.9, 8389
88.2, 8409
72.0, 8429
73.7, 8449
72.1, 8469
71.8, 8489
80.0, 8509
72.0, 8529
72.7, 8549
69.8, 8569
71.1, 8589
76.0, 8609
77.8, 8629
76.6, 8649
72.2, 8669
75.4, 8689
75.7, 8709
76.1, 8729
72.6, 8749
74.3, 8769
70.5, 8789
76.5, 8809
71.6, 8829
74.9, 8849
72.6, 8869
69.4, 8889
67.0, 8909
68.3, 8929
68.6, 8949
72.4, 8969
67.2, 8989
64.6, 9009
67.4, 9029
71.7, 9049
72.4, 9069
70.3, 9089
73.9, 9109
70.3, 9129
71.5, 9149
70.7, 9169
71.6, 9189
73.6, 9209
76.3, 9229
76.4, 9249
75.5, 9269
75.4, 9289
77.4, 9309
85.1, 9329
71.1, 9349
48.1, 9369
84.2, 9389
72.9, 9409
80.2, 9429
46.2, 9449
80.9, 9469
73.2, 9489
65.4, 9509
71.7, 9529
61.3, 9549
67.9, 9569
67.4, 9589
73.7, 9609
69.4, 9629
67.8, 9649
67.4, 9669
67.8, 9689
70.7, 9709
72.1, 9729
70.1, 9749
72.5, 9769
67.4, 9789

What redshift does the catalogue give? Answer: 0.250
